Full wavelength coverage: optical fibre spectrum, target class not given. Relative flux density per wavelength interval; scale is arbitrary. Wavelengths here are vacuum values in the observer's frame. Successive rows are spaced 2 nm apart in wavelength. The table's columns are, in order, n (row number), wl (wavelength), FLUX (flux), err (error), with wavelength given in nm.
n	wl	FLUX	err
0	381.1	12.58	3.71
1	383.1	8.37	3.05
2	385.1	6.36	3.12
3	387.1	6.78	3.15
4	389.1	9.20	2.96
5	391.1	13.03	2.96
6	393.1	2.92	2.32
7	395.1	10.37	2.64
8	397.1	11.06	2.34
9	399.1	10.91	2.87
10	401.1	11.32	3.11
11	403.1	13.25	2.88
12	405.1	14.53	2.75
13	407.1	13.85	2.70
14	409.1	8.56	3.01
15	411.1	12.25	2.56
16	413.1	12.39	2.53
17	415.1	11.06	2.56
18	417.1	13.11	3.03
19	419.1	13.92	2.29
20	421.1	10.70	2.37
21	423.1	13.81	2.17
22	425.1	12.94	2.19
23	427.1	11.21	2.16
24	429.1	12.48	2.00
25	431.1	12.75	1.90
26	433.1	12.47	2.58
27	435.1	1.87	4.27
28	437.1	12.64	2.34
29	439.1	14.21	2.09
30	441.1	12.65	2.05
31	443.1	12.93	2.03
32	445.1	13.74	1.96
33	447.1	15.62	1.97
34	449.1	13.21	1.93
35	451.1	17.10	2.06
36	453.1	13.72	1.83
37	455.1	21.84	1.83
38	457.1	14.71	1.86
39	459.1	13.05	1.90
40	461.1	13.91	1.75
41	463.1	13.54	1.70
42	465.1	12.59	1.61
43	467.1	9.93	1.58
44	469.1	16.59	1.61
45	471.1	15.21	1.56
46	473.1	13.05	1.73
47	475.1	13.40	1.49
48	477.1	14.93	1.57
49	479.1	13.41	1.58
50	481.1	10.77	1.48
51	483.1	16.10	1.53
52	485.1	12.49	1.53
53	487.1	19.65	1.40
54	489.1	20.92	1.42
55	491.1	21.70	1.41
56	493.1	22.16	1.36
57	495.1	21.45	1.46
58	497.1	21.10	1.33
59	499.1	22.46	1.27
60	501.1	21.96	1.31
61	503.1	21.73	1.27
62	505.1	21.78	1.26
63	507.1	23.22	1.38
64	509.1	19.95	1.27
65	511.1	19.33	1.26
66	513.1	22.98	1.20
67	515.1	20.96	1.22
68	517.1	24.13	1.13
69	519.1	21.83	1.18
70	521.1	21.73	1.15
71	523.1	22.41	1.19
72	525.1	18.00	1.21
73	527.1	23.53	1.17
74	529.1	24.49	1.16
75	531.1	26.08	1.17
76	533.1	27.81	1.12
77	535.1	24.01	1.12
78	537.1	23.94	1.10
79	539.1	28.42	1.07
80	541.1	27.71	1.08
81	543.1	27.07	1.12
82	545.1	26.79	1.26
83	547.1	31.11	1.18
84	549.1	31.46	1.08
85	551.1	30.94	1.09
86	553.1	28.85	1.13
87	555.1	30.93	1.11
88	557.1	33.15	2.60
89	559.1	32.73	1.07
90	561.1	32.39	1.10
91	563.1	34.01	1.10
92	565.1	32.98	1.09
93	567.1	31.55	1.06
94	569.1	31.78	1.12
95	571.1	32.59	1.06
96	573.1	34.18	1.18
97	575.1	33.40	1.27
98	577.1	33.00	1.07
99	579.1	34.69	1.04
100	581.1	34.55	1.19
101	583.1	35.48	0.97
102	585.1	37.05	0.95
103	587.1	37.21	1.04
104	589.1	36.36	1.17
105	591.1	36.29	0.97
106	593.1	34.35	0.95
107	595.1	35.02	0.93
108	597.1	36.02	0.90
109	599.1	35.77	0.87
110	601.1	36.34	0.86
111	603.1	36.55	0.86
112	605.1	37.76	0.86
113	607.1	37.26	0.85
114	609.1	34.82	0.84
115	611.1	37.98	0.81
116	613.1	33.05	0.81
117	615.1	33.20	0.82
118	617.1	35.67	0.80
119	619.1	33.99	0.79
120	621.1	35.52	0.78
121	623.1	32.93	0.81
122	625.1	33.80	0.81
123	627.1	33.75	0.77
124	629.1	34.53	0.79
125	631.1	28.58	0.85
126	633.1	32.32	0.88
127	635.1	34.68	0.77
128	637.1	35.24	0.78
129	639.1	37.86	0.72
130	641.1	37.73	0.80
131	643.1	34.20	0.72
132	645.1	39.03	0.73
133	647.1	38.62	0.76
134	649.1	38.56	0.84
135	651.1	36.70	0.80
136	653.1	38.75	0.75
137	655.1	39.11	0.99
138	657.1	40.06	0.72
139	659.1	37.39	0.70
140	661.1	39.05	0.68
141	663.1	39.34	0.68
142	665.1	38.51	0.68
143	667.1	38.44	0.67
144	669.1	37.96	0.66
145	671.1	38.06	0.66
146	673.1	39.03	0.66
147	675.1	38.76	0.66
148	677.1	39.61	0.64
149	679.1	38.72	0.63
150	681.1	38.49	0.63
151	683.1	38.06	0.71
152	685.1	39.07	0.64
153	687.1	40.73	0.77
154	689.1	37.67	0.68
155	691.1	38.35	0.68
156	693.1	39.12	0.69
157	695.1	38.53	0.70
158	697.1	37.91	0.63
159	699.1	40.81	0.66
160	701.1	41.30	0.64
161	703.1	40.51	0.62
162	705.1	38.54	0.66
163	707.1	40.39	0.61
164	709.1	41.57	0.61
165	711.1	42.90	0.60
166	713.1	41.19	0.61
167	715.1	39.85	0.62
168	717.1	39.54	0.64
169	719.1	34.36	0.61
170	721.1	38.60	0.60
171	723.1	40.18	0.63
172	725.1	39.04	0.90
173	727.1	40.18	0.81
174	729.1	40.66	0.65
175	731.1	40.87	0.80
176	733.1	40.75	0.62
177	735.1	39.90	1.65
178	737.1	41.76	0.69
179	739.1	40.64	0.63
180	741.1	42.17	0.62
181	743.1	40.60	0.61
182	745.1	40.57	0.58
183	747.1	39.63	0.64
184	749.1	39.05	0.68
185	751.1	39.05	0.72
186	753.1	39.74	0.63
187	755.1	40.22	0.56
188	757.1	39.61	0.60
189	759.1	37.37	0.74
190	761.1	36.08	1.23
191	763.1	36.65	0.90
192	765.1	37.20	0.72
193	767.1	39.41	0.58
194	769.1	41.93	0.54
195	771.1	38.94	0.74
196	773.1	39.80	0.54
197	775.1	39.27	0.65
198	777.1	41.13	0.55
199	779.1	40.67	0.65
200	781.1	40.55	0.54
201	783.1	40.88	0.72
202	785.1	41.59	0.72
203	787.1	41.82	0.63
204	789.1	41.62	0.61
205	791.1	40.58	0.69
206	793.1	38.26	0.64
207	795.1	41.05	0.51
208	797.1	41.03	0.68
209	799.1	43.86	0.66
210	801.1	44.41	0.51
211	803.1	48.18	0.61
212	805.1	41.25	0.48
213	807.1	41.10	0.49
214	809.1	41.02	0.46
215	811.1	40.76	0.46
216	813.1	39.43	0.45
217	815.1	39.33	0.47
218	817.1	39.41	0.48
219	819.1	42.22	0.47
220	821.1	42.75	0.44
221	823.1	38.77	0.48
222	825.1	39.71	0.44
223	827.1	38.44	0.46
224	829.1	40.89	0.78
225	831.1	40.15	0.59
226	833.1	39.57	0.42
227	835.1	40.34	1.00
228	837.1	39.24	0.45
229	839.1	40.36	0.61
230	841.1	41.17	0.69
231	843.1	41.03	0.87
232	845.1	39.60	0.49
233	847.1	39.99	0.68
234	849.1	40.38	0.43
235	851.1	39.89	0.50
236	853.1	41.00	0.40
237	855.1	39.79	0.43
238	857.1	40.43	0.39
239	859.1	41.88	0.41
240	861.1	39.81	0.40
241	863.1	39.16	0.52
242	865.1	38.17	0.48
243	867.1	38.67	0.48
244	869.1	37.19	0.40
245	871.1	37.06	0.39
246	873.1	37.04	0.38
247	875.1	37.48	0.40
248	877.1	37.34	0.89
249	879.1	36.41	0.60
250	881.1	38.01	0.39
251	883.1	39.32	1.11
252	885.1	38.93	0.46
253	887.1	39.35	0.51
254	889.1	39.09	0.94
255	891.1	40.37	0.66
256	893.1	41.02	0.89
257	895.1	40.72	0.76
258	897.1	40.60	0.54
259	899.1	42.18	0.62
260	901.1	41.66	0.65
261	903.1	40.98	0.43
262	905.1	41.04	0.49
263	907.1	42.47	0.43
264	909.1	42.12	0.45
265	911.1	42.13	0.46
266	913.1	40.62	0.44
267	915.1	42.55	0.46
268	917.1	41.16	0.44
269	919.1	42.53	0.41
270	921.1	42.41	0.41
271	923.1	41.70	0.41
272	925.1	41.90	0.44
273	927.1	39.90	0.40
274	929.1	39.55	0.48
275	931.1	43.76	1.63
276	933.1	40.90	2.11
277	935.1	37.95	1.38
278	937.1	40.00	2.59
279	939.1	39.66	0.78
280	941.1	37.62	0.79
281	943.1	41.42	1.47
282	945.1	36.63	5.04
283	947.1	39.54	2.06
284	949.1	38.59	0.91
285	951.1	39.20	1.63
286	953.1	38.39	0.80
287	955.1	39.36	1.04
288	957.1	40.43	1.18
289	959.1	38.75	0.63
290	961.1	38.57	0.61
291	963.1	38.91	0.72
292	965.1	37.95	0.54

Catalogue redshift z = 0.220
